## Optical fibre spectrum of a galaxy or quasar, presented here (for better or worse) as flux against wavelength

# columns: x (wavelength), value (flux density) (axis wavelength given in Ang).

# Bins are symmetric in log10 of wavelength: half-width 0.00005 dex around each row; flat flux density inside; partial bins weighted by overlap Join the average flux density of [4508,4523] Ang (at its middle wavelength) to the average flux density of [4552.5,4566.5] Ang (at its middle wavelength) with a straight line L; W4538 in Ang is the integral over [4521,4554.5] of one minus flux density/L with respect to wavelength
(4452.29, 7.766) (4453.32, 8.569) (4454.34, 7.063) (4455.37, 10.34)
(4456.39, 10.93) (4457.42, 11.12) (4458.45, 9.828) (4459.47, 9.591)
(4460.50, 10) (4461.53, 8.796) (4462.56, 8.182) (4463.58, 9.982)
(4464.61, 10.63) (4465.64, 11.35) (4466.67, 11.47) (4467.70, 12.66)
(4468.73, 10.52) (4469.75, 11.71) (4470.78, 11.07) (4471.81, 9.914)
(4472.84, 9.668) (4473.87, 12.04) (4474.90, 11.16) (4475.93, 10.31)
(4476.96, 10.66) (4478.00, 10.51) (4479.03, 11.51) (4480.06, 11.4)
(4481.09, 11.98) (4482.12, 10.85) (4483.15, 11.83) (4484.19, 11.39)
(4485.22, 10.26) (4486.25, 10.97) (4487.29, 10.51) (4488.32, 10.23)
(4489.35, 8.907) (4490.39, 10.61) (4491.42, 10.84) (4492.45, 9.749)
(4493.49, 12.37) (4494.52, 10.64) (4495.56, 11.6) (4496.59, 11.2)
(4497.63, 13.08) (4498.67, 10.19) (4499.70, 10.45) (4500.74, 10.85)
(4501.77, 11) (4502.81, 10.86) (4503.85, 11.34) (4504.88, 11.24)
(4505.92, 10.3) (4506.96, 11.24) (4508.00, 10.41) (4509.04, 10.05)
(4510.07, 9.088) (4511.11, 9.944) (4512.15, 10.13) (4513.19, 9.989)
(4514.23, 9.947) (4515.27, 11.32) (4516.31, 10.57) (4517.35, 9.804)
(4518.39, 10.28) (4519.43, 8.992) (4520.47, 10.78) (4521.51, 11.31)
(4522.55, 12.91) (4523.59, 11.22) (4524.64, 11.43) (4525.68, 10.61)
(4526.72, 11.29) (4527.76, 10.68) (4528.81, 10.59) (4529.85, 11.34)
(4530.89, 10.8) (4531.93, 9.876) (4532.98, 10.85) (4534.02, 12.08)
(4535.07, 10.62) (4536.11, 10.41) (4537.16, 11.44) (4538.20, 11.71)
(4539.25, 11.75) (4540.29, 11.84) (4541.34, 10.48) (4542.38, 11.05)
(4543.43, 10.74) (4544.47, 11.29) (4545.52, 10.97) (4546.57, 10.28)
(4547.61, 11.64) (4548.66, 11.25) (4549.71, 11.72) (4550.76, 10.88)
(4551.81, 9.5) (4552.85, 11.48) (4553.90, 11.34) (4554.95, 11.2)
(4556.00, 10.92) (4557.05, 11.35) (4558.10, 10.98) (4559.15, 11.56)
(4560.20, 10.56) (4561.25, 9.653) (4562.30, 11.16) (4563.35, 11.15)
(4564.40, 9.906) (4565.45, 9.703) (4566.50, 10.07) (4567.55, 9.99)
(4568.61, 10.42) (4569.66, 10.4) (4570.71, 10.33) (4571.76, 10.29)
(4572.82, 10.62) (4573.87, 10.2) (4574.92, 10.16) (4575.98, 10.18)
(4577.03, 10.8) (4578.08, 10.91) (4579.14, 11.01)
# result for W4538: -1.7 Ang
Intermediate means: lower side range 10.4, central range 11.1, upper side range 10.8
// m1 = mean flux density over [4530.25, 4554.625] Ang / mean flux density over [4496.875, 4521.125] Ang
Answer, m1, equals 1.0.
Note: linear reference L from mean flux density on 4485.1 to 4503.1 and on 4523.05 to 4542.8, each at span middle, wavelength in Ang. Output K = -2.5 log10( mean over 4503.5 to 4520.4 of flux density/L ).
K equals 0.06 mag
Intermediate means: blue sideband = 10.8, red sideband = 11.1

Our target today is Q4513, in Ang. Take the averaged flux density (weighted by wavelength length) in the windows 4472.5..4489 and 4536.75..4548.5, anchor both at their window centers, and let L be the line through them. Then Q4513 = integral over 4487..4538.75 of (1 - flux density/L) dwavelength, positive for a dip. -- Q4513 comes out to 1.5 Ang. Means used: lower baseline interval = 10.9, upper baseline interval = 11.2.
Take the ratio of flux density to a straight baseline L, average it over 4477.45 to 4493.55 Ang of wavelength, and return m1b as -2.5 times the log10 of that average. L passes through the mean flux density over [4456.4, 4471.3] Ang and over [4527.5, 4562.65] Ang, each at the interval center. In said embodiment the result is -0.02 mag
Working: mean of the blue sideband 10.5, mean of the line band 10.8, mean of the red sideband 11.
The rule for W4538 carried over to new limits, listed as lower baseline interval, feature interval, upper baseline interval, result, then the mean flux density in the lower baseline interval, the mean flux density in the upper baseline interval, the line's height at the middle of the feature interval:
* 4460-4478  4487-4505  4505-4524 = -0.6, 10.6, 10.5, 10.5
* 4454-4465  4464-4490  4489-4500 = -1.6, 9.71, 10.9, 10.3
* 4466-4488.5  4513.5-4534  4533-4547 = 0.6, 11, 11.1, 11.1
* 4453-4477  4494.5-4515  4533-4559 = 0.1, 10.3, 11.1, 10.7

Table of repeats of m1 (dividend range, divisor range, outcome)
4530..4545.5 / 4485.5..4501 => 1.02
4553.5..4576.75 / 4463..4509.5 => 0.97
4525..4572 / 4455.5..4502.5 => 1.01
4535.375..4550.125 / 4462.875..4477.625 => 1.03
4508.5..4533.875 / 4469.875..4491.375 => 0.98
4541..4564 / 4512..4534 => 1.02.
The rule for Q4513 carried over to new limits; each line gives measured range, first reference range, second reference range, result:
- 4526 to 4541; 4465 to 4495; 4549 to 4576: -0.49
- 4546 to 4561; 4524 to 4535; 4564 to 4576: -0.76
